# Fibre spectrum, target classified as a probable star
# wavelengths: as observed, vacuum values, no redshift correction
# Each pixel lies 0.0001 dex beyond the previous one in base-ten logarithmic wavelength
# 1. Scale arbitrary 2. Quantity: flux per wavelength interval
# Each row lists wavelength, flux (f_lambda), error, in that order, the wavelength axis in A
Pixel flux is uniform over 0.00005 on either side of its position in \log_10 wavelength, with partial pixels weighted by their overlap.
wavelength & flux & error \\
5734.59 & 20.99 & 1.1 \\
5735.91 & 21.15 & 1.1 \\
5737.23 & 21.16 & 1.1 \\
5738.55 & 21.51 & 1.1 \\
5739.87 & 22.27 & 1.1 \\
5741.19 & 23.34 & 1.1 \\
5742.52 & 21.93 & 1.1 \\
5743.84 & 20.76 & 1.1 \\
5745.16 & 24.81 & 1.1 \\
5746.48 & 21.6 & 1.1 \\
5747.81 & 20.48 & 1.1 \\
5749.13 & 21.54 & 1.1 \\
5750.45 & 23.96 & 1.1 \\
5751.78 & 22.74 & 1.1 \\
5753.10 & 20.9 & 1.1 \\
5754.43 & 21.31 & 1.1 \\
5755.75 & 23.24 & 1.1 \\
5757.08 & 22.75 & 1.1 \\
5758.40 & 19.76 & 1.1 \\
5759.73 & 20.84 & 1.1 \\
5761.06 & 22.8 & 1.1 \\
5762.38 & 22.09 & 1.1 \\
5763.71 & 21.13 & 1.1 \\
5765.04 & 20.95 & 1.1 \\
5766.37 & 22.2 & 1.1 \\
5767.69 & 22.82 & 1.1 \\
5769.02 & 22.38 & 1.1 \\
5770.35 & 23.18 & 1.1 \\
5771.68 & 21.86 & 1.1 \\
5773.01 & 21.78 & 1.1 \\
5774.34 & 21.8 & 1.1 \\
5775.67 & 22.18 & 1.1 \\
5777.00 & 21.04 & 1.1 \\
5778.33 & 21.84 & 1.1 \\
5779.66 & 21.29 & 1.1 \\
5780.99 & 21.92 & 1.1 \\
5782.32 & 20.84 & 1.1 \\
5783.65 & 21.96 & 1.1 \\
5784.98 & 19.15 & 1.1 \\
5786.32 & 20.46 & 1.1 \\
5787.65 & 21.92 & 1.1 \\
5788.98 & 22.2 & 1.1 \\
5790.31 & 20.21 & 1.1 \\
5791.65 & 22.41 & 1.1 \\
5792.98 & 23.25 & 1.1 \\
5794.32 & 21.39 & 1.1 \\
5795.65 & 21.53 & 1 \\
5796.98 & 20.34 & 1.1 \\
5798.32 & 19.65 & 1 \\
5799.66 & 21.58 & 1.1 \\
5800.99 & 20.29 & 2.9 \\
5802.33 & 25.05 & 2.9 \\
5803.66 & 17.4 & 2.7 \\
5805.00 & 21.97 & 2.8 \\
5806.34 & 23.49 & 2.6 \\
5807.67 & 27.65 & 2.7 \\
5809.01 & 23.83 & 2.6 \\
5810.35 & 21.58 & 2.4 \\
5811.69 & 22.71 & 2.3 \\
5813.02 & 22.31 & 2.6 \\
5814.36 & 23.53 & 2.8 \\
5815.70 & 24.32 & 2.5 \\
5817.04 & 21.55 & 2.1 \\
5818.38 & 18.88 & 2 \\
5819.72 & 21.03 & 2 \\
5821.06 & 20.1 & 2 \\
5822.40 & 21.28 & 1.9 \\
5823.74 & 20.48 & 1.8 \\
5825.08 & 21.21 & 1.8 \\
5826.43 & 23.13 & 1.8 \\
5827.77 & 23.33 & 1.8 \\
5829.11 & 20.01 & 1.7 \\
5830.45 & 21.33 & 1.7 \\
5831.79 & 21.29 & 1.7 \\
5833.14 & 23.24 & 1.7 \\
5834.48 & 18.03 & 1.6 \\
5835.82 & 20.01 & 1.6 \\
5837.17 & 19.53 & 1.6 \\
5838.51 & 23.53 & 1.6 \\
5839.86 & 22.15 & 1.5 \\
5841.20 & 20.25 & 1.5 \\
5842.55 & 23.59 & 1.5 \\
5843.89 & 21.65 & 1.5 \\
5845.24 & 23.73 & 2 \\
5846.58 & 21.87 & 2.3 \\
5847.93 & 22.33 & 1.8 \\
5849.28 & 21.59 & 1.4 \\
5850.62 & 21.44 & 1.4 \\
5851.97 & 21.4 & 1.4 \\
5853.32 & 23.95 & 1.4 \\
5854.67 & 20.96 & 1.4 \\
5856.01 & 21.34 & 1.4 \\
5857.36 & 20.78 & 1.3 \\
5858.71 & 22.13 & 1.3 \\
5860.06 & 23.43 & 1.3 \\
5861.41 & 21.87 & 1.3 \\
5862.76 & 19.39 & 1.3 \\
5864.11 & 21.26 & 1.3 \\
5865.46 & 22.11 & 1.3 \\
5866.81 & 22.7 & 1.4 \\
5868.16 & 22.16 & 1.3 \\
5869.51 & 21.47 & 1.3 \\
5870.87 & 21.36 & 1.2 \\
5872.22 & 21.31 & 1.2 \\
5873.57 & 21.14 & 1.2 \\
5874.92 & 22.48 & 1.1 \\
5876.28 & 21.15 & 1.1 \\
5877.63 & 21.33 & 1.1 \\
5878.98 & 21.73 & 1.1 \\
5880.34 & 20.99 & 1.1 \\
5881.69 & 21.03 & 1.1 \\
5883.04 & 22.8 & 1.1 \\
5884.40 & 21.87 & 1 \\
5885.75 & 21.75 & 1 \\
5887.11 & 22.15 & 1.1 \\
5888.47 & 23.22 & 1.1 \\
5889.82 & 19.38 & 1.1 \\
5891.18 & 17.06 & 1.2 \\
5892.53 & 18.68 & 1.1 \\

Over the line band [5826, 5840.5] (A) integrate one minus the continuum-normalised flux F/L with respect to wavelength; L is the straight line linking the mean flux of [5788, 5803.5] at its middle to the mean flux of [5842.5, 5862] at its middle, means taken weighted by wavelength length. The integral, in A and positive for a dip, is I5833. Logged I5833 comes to 0.3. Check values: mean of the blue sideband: 21.5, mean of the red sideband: 22.1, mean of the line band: 21.4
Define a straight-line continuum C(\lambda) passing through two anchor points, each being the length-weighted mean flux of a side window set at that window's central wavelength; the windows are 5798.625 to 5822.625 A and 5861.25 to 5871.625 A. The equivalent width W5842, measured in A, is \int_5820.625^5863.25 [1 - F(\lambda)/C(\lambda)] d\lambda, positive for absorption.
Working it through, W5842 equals 0.37 A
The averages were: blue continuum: 22.1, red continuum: 21.5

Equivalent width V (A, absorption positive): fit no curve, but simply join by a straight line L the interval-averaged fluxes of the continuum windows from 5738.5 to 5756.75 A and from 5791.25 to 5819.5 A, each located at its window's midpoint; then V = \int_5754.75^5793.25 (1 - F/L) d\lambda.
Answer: 0.8 A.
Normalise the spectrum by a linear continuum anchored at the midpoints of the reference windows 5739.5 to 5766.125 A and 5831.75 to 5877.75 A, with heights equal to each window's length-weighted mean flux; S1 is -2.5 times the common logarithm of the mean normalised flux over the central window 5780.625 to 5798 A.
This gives 0.03 mag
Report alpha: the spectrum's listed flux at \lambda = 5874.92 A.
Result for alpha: 22.48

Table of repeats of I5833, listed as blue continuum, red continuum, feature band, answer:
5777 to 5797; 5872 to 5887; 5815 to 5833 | 0.05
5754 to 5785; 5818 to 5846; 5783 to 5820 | -0.51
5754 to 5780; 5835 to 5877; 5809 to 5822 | -0.05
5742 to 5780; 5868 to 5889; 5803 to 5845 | 0.09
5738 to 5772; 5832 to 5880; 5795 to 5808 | 0.07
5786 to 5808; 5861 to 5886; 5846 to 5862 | -0.23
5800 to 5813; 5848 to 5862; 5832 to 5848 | 0.37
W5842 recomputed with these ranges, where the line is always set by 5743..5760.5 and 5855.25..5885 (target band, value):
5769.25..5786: 0.2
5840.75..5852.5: -0.2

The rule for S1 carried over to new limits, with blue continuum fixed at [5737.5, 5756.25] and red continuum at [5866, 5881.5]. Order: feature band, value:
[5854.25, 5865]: 0.01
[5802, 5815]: -0.05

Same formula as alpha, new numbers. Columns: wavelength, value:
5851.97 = 21.4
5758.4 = 19.76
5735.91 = 21.15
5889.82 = 19.38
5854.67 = 20.96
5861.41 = 21.87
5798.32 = 19.65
